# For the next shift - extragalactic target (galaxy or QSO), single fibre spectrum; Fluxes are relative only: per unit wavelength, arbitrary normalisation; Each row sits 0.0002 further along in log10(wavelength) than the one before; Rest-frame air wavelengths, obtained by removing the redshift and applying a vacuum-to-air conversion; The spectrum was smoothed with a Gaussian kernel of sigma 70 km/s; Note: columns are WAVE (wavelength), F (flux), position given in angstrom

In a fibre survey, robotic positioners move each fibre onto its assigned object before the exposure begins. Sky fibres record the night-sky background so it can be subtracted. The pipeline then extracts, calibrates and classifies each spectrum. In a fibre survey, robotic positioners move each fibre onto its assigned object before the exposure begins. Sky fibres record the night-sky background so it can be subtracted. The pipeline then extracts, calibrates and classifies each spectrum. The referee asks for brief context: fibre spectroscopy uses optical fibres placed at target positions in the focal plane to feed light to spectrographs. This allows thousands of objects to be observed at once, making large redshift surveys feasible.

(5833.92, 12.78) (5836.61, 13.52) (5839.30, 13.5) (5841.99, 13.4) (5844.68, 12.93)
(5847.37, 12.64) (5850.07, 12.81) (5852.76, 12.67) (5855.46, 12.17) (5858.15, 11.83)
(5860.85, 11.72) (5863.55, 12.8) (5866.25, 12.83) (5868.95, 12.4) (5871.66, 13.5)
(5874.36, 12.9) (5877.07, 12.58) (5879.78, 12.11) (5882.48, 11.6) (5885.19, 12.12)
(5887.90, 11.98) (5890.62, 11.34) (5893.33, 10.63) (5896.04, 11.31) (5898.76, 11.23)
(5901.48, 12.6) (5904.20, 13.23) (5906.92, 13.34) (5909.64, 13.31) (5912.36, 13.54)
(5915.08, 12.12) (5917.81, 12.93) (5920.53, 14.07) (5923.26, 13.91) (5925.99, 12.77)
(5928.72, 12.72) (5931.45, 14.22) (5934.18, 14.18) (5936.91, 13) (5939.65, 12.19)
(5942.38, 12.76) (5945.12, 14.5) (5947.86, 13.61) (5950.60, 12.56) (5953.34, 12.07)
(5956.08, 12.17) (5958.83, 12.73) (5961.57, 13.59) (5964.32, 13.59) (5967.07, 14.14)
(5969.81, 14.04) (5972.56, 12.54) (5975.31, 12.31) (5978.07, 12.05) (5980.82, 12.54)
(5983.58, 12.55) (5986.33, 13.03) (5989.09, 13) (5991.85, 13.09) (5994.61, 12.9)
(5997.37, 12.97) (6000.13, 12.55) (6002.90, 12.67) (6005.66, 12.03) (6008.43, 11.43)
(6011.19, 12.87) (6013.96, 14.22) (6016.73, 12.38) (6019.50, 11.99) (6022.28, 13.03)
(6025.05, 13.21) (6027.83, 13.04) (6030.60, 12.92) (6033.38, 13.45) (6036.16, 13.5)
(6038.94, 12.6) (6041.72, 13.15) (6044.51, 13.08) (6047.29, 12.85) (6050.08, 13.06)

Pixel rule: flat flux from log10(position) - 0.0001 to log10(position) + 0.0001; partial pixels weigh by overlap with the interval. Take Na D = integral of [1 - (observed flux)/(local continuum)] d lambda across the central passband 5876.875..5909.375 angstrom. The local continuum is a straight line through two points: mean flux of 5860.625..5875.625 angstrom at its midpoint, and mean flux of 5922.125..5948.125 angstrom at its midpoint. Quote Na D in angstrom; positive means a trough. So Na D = 2.4 angstrom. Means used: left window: 12.8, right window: 13.4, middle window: 12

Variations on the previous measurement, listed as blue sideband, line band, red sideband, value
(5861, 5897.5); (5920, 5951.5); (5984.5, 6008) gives -2.4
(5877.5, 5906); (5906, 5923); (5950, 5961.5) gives -1.6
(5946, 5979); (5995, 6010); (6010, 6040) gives 0.7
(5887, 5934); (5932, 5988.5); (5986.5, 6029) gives -1.3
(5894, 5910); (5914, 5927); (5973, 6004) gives -0.8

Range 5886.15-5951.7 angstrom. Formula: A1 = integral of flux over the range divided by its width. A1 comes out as 12.8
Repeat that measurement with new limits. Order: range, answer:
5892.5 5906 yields 11.9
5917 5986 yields 13.1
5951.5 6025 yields 12.8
